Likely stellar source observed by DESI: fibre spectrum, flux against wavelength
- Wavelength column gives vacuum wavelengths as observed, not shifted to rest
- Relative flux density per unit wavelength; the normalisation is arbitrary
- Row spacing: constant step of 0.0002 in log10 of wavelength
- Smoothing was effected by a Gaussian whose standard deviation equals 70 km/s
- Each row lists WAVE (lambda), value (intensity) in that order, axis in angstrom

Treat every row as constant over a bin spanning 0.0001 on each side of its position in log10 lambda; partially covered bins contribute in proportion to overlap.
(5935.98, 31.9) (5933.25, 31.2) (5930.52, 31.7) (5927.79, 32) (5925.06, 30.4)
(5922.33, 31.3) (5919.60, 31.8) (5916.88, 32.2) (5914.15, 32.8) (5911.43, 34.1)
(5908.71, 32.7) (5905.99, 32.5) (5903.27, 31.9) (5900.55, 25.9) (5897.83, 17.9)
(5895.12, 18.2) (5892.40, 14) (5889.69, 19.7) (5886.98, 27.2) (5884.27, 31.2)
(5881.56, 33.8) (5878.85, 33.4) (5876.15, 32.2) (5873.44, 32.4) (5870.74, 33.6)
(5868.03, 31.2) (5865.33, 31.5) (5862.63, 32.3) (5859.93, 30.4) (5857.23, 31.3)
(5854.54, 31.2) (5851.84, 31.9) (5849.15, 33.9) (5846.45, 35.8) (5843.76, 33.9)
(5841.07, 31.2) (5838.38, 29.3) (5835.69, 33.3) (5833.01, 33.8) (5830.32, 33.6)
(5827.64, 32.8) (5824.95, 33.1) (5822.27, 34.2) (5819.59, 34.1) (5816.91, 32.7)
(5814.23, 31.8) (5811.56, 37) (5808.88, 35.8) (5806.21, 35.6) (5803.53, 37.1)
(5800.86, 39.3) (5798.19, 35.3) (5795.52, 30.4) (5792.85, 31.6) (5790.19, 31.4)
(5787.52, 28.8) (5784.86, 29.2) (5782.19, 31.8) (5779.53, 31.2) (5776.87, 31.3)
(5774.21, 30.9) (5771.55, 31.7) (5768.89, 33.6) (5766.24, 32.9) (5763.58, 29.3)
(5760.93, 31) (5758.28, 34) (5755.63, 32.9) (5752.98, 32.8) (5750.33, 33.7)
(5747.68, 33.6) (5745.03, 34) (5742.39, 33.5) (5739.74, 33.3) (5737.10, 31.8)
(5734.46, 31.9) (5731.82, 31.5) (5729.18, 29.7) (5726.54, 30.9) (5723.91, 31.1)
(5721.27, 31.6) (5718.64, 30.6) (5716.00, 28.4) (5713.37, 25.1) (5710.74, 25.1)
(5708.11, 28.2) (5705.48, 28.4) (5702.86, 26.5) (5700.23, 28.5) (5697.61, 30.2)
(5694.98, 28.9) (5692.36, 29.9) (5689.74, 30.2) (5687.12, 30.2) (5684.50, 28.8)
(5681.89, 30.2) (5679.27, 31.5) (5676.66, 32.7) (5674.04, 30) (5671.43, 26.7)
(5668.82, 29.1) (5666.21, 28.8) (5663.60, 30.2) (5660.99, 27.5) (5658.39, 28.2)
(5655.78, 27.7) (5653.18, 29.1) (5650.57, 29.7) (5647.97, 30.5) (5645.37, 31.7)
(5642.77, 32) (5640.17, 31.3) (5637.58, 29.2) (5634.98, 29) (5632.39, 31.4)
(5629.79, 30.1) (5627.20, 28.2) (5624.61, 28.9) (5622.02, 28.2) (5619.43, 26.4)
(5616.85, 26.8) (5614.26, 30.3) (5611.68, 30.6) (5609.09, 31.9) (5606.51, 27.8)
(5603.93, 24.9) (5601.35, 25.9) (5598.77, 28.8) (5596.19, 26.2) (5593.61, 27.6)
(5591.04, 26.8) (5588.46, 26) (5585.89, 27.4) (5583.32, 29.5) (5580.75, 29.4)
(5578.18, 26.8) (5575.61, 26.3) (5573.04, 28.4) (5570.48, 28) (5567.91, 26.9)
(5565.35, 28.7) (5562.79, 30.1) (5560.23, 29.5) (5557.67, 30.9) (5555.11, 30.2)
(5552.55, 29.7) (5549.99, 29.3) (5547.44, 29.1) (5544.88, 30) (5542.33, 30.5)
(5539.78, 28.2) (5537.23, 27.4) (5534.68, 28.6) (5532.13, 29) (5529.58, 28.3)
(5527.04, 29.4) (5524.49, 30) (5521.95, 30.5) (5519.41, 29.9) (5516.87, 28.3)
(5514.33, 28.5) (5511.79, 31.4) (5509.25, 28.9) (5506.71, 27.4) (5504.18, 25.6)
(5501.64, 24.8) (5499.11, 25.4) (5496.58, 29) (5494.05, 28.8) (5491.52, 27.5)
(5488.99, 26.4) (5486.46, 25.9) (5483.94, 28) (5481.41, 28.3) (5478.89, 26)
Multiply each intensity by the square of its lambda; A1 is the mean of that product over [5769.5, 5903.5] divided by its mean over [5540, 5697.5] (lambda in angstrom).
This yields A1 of 1.2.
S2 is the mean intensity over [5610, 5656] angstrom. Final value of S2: 29.6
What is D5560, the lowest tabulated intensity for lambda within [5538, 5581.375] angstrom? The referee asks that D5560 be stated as 26.3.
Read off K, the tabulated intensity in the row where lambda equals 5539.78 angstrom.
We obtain 28.2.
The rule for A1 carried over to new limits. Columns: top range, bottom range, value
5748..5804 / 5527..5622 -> 1.22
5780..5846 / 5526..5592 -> 1.27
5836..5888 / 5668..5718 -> 1.18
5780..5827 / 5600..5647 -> 1.22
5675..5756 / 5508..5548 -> 1.11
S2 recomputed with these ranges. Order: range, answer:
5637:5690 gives 29.8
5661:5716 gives 28.9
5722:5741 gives 31.5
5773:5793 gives 30.7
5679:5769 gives 30.6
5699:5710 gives 27.7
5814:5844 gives 32.8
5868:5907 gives 27.5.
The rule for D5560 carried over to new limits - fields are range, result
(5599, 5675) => 24.9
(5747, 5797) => 28.8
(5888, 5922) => 14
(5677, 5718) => 25.1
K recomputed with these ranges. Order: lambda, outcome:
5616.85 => 26.8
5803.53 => 37.1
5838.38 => 29.3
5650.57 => 29.7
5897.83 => 17.9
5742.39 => 33.5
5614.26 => 30.3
